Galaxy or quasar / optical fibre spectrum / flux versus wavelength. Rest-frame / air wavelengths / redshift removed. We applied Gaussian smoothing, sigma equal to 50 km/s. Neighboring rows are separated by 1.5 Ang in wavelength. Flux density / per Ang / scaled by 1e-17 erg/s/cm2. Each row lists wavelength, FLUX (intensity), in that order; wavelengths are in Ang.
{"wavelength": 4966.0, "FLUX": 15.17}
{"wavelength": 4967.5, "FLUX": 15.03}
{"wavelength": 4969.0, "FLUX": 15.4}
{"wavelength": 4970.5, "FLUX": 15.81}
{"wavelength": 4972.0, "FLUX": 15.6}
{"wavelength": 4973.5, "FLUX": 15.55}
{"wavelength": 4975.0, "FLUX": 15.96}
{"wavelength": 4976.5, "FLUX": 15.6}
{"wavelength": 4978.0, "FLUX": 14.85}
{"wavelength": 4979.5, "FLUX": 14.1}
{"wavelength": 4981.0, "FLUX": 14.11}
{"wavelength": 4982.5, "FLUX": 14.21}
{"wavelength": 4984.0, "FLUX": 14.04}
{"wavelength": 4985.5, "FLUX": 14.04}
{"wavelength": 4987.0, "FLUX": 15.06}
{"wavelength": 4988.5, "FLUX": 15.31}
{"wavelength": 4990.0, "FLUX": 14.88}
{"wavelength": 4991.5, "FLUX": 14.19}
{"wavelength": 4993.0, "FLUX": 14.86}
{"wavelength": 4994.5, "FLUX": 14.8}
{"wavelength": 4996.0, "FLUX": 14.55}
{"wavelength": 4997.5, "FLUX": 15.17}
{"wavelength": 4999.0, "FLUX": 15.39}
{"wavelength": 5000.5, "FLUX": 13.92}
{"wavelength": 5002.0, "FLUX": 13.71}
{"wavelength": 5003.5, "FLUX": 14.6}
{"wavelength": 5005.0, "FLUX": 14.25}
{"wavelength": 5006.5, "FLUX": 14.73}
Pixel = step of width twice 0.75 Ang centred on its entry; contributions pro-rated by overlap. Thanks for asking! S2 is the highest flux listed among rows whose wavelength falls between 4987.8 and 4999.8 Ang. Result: 15.39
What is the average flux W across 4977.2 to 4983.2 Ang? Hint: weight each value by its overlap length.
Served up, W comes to 14.3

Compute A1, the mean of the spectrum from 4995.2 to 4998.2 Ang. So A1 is 14.9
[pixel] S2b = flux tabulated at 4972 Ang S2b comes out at 15.6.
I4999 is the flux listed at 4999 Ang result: 15.39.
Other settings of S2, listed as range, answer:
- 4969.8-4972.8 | 15.81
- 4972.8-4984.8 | 15.96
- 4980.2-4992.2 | 15.31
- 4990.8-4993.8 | 14.86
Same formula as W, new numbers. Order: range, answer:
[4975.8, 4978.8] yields 15.2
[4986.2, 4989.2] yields 15.2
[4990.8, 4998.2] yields 14.7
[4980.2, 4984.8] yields 14.1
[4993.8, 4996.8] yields 14.7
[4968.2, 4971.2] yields 15.6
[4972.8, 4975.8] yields 15.8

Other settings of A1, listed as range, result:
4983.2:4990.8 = 14.7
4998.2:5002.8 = 14.4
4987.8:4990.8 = 15.1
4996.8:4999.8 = 15.3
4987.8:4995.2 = 14.8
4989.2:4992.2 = 14.6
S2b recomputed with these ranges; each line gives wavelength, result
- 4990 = 14.88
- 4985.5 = 14.04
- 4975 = 15.96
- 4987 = 15.06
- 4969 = 15.4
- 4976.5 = 15.6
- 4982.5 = 14.21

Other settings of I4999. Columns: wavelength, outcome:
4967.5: 15.03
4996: 14.55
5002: 13.71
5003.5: 14.6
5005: 14.25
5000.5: 13.92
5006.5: 14.73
